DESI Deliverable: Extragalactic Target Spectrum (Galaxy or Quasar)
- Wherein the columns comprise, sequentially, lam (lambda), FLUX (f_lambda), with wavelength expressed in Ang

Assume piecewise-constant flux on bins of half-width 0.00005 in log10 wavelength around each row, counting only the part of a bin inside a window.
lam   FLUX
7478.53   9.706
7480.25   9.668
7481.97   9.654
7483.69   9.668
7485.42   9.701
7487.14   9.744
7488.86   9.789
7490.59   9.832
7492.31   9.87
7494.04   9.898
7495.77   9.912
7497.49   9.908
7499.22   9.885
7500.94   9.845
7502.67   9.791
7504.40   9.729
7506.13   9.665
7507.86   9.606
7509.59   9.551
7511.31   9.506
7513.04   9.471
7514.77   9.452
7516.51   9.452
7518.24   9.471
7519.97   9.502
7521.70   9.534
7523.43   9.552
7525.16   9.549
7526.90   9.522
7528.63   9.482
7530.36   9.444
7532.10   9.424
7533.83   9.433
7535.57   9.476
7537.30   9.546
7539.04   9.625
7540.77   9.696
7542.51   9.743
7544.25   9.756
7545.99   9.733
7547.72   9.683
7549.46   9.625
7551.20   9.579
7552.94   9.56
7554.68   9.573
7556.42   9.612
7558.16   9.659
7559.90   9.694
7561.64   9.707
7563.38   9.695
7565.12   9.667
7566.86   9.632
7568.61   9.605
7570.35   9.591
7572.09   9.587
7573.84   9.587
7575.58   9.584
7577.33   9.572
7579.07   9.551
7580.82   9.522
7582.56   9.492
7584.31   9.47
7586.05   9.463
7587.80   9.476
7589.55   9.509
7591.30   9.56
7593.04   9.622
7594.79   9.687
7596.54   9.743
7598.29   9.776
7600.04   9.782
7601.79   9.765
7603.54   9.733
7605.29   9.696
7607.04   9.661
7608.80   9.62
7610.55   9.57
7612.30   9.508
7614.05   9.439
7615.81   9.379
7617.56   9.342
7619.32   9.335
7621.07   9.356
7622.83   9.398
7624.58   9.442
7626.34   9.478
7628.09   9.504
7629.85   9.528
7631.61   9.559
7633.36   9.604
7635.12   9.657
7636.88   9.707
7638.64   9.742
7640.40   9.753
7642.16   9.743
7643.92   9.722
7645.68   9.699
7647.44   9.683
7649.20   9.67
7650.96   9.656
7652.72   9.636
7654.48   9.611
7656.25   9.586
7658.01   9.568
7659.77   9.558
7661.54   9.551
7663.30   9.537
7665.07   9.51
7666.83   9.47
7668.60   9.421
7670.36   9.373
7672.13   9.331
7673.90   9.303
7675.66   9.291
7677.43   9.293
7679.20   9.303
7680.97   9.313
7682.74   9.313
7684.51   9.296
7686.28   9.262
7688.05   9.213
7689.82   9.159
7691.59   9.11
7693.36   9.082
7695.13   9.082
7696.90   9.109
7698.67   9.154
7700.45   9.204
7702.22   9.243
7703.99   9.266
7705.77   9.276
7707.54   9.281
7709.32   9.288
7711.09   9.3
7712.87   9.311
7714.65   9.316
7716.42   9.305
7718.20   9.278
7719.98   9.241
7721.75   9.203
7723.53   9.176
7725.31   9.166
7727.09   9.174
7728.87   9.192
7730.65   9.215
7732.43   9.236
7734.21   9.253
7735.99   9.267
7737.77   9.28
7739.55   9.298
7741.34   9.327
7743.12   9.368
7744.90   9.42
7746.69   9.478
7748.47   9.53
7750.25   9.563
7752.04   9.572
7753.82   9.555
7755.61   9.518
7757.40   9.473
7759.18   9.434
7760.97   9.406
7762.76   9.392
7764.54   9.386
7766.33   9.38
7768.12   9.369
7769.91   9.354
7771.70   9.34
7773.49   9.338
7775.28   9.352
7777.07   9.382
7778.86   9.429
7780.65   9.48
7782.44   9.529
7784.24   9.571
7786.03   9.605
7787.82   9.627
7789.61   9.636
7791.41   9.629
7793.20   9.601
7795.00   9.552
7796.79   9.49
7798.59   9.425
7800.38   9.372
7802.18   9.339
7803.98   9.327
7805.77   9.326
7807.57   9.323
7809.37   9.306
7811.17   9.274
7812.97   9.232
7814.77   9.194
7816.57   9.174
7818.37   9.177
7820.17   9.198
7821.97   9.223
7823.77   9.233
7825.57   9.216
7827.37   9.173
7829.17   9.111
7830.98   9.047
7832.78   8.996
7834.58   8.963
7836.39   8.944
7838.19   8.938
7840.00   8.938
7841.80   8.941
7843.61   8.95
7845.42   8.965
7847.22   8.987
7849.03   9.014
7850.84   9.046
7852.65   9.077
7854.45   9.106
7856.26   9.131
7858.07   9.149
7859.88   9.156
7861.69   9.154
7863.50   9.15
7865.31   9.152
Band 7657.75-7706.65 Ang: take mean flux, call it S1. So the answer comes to 9.3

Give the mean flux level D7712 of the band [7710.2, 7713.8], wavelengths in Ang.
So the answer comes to 9.3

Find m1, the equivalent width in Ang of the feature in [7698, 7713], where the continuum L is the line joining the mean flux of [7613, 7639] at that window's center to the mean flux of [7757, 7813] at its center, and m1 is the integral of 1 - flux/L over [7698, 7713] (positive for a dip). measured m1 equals 0.3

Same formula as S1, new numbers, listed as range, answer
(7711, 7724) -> 9.27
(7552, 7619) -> 9.59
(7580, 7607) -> 9.62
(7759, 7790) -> 9.44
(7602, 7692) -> 9.5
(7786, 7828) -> 9.36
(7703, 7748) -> 9.28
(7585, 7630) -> 9.55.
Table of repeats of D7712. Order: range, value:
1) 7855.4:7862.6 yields 9.15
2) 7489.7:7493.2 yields 9.84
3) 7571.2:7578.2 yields 9.58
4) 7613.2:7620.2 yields 9.37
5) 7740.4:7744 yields 9.33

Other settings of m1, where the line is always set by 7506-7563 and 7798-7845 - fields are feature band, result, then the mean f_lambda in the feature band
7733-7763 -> -0.5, 9.42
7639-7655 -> -0.5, 9.69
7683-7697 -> 0.3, 9.18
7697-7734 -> 0.3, 9.24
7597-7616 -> -0.3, 9.64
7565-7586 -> -0.1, 9.56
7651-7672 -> -0.3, 9.53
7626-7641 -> -0.3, 9.62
